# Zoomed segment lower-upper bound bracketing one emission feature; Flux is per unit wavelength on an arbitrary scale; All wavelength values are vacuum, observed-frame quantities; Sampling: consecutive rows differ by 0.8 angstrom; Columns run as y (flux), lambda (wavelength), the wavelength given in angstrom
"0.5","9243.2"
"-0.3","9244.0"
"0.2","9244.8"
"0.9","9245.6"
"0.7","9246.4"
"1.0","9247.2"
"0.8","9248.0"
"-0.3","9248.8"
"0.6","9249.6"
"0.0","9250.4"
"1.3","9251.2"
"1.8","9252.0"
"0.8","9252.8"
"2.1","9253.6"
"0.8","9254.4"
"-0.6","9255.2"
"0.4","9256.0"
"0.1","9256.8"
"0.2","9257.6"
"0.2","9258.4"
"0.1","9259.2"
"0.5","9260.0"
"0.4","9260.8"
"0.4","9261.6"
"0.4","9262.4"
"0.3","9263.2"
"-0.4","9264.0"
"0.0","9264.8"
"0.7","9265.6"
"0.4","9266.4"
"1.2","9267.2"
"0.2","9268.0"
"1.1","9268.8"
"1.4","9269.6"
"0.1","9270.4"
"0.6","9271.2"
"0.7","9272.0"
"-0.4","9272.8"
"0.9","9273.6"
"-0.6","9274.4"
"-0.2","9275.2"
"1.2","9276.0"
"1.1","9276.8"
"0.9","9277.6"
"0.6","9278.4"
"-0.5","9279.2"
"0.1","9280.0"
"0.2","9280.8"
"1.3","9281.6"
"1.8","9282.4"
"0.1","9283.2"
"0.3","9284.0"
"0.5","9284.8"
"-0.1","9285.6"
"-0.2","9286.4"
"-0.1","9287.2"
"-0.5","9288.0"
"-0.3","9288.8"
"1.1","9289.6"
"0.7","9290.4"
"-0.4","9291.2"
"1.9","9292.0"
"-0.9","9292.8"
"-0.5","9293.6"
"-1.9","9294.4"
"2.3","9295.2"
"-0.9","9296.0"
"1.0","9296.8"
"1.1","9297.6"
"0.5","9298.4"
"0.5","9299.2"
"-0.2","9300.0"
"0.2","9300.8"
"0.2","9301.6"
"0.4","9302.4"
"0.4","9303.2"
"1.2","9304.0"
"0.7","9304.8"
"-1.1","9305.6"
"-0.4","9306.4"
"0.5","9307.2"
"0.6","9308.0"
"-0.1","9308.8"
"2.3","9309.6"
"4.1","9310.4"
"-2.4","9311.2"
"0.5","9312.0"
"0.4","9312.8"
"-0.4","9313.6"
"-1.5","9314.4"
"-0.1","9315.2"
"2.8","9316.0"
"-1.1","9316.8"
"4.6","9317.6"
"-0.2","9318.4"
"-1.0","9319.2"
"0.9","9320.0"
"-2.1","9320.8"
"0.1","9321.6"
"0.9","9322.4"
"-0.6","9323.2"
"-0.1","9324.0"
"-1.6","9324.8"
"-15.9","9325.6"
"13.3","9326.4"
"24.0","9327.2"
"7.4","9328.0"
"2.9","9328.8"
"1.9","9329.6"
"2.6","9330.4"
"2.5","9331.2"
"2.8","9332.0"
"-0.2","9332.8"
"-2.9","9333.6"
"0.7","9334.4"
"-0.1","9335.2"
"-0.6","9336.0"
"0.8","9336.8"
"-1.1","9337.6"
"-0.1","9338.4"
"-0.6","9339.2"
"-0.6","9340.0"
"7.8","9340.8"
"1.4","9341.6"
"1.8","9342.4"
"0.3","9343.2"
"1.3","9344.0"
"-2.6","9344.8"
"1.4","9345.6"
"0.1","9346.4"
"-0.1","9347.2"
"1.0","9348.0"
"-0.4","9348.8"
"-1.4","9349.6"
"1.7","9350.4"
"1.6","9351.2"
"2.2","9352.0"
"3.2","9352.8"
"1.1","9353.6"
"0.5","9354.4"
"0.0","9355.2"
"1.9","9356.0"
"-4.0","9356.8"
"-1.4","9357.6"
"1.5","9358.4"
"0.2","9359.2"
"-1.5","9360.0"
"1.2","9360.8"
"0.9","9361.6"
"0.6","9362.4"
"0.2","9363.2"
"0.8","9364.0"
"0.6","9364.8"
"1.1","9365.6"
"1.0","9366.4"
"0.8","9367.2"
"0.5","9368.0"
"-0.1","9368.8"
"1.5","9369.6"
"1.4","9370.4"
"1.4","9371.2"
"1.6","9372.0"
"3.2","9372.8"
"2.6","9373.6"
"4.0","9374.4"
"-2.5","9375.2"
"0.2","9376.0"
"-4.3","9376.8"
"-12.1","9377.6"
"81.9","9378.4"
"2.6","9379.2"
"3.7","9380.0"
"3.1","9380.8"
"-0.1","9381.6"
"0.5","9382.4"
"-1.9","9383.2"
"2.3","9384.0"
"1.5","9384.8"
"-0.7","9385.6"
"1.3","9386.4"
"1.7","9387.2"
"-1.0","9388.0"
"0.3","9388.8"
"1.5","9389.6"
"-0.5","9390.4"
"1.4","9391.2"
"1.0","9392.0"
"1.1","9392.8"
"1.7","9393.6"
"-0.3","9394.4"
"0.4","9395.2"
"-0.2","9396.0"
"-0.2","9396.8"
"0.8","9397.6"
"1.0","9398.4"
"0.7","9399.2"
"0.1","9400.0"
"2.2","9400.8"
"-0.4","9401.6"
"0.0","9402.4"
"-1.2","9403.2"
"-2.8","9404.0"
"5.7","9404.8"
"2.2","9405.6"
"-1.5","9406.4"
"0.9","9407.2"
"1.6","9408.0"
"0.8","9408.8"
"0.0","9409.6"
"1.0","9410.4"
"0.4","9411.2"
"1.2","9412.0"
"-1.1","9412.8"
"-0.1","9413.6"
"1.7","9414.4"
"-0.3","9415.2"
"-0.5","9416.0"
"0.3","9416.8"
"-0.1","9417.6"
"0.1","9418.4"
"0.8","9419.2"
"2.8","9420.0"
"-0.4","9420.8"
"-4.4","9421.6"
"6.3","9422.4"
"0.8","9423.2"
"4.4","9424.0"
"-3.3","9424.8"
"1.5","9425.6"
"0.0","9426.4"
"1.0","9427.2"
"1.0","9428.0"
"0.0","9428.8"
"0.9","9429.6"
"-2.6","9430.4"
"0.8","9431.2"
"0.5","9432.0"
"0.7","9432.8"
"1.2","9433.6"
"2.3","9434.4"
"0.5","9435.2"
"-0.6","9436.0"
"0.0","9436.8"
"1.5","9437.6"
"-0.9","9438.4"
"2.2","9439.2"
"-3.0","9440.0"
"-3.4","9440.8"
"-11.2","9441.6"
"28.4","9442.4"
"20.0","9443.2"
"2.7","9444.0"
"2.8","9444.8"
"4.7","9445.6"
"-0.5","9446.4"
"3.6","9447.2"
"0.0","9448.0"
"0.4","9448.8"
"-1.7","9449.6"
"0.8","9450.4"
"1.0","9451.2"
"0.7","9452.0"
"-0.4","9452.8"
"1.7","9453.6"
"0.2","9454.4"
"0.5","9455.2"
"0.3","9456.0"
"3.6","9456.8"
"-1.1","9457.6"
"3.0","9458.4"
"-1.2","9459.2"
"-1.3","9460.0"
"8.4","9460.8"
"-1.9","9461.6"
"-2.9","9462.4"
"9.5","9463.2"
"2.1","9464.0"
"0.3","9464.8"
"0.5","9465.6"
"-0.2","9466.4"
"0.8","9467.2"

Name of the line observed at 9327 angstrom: H-beta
